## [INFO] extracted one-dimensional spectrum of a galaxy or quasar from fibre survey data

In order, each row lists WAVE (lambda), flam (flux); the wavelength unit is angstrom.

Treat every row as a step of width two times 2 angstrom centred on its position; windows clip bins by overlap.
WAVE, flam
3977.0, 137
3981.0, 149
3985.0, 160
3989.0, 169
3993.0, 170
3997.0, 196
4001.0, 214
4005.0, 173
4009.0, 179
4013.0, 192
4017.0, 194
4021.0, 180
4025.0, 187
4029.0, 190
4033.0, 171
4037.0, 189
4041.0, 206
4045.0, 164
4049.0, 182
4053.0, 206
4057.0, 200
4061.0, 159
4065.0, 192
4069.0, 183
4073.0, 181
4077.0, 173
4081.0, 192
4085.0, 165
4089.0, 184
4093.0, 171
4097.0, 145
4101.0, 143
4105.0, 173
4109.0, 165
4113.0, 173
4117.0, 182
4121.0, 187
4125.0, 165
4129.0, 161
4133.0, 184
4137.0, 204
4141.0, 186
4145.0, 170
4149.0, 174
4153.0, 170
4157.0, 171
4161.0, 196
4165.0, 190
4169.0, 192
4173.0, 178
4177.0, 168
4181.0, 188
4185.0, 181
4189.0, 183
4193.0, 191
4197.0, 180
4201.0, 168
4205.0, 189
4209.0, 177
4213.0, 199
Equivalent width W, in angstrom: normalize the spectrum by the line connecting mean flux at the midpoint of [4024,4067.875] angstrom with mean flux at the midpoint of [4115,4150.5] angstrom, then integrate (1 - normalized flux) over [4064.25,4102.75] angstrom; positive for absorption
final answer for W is 2.2 angstrom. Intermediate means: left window 186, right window 179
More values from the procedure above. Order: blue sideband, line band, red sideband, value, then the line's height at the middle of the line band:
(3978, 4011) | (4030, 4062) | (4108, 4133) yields -2.1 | 174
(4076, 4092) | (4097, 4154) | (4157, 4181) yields 2.5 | 181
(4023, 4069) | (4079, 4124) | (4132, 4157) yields 3.0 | 183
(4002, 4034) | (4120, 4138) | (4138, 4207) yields 0.4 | 182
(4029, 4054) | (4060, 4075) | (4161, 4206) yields 0.4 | 185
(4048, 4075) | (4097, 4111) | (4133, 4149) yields 2.1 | 185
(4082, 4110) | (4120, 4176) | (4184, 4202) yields -2.1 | 174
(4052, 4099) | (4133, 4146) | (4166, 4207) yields -0.5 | 181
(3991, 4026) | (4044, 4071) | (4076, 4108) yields -1.3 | 176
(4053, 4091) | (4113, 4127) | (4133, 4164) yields 0.4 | 182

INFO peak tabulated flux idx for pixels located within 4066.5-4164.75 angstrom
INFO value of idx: 204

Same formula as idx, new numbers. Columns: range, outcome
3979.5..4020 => 214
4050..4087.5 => 206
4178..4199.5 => 191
